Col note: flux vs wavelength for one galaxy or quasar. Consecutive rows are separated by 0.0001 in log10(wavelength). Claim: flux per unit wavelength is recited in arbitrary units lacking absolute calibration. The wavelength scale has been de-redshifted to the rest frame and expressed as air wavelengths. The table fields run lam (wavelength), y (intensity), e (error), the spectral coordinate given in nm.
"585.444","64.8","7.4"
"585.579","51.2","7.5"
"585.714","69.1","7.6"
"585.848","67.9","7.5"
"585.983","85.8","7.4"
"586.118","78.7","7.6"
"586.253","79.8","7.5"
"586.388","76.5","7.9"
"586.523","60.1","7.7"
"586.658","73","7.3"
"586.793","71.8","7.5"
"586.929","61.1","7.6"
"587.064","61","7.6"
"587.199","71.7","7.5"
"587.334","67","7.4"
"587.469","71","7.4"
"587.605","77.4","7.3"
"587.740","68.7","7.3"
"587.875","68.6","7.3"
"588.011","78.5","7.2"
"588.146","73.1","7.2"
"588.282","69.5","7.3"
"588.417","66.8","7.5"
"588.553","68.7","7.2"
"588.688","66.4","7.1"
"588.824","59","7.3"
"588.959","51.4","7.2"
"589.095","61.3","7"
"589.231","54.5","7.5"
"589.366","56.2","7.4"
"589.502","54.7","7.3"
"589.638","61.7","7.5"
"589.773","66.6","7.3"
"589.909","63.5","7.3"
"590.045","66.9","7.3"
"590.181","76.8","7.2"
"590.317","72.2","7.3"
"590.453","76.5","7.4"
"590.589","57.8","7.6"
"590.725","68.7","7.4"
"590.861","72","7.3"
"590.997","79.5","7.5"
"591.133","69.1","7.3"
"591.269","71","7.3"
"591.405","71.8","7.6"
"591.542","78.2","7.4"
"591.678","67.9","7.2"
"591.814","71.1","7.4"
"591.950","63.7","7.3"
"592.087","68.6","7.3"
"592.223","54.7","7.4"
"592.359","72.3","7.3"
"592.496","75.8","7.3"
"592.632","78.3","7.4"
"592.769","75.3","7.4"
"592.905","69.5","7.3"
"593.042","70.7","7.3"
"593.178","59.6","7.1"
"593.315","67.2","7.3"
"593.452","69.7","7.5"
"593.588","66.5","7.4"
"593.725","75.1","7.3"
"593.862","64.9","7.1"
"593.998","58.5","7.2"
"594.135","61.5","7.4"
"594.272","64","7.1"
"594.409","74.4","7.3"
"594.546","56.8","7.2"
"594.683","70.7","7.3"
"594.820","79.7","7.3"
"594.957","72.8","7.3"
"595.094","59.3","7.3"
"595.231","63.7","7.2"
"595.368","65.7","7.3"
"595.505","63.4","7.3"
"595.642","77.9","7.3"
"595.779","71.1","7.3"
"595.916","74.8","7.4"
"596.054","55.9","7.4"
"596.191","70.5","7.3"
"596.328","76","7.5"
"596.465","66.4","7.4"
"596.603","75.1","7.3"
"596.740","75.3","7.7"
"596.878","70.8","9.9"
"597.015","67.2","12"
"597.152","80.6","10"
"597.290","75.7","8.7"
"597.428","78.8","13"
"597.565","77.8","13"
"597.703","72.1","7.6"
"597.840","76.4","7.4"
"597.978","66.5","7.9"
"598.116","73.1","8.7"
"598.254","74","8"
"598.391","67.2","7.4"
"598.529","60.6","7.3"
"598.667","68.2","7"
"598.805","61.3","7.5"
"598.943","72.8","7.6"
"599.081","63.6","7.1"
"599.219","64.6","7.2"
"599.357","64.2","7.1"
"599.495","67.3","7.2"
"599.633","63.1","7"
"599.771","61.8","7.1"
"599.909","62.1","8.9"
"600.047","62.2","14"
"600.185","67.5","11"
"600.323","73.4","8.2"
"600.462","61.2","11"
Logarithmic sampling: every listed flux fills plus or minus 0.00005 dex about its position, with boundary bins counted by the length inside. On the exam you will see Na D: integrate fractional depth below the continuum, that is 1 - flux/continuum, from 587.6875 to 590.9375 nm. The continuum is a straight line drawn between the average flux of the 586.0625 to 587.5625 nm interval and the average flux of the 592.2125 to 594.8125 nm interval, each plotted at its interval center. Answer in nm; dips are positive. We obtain 0.17 nm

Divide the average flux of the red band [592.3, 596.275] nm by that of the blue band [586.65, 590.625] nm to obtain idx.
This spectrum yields 1.03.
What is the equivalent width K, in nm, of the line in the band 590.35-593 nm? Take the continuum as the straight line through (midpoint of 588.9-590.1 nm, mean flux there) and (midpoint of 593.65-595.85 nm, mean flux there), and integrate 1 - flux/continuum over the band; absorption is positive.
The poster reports -0.33 nm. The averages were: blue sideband 59.6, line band 70.6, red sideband 67.5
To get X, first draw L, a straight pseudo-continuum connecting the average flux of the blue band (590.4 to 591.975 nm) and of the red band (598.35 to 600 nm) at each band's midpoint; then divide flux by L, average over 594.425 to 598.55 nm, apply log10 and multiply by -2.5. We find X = -0.064 mag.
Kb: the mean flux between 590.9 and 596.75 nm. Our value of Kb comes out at 69.1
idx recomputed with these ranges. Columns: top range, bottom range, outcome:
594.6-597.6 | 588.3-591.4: 1.08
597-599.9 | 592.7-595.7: 1.03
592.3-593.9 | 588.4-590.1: 1.15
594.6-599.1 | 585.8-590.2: 1.04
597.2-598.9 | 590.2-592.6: 1.01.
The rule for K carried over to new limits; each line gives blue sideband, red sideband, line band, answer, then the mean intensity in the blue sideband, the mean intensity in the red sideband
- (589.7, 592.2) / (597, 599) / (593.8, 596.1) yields 0.128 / 69.8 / 71.6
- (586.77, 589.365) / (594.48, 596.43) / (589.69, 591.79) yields -0.106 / 66.3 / 68.5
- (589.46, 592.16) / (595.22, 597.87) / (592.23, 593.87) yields 0.003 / 69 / 71.9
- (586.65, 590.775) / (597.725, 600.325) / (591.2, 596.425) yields -0.161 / 66.4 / 66.8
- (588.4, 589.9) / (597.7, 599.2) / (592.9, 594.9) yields -0.082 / 60.6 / 68.4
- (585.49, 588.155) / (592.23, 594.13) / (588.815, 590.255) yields 0.175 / 70.5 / 68.8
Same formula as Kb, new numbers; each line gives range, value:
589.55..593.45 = 69.5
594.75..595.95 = 69.7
